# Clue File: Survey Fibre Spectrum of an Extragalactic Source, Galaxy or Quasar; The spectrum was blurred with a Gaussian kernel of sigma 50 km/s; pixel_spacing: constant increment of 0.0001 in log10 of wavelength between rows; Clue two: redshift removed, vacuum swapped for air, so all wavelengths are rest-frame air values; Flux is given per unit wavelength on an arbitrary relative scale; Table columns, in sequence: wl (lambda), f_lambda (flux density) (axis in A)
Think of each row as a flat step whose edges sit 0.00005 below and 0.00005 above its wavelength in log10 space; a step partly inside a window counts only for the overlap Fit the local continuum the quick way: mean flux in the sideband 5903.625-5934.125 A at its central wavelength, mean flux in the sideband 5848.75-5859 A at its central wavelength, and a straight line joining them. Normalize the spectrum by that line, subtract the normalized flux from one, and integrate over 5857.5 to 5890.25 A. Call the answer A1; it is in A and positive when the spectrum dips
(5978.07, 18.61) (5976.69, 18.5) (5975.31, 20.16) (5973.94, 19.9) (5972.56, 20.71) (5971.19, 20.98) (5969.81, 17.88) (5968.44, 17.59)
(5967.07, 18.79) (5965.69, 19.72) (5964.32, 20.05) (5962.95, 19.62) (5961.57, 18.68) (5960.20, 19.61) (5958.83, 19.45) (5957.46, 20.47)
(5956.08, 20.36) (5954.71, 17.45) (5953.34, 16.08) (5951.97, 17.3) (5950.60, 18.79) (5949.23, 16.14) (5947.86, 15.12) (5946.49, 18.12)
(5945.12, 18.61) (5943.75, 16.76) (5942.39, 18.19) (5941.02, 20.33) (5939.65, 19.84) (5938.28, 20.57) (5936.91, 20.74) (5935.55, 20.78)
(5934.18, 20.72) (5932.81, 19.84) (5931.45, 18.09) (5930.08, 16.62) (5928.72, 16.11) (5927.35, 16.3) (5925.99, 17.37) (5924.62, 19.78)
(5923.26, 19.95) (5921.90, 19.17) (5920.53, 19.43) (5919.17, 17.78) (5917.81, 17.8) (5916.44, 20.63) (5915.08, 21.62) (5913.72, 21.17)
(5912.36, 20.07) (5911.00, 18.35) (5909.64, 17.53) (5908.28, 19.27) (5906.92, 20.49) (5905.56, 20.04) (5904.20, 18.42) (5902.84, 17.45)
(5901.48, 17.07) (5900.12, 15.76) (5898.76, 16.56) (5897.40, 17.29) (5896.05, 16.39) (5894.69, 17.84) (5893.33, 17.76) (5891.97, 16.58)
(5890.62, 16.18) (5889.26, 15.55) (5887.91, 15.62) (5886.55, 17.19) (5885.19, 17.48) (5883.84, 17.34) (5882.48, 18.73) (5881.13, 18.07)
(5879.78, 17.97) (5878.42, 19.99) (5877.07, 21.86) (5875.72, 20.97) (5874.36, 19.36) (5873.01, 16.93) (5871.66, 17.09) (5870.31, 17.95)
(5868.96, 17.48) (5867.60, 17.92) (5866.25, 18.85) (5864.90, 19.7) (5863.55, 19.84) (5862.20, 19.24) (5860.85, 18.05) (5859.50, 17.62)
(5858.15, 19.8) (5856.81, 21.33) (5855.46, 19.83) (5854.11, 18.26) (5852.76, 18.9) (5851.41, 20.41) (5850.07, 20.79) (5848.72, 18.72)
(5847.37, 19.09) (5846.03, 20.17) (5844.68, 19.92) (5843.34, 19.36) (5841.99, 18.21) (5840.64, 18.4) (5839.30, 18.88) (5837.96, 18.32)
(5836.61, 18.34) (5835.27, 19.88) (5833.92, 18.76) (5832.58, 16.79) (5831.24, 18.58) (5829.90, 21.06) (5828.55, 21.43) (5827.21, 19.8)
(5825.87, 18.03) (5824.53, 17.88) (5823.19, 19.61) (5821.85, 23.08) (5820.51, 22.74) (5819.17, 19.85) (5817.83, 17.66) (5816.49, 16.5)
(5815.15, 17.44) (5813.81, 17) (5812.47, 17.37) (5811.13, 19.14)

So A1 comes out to 2.0 A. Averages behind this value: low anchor 19.8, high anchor 18.9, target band 18.3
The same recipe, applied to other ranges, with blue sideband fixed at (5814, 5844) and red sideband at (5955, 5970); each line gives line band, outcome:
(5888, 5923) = 1.8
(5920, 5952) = 1.2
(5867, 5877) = 0.4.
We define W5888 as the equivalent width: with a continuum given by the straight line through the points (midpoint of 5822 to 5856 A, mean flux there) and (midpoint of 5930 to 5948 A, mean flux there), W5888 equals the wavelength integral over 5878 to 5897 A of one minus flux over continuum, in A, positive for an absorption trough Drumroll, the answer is 1.8 A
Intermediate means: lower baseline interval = 19.2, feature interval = 17.3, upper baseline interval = 19.1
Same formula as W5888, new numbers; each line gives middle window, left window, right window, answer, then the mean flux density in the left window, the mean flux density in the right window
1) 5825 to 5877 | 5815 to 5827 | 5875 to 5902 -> -1.5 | 19.3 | 17.6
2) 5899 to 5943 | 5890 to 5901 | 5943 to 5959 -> -4.3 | 16.8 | 17.8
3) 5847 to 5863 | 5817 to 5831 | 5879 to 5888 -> -0.5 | 20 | 17.6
